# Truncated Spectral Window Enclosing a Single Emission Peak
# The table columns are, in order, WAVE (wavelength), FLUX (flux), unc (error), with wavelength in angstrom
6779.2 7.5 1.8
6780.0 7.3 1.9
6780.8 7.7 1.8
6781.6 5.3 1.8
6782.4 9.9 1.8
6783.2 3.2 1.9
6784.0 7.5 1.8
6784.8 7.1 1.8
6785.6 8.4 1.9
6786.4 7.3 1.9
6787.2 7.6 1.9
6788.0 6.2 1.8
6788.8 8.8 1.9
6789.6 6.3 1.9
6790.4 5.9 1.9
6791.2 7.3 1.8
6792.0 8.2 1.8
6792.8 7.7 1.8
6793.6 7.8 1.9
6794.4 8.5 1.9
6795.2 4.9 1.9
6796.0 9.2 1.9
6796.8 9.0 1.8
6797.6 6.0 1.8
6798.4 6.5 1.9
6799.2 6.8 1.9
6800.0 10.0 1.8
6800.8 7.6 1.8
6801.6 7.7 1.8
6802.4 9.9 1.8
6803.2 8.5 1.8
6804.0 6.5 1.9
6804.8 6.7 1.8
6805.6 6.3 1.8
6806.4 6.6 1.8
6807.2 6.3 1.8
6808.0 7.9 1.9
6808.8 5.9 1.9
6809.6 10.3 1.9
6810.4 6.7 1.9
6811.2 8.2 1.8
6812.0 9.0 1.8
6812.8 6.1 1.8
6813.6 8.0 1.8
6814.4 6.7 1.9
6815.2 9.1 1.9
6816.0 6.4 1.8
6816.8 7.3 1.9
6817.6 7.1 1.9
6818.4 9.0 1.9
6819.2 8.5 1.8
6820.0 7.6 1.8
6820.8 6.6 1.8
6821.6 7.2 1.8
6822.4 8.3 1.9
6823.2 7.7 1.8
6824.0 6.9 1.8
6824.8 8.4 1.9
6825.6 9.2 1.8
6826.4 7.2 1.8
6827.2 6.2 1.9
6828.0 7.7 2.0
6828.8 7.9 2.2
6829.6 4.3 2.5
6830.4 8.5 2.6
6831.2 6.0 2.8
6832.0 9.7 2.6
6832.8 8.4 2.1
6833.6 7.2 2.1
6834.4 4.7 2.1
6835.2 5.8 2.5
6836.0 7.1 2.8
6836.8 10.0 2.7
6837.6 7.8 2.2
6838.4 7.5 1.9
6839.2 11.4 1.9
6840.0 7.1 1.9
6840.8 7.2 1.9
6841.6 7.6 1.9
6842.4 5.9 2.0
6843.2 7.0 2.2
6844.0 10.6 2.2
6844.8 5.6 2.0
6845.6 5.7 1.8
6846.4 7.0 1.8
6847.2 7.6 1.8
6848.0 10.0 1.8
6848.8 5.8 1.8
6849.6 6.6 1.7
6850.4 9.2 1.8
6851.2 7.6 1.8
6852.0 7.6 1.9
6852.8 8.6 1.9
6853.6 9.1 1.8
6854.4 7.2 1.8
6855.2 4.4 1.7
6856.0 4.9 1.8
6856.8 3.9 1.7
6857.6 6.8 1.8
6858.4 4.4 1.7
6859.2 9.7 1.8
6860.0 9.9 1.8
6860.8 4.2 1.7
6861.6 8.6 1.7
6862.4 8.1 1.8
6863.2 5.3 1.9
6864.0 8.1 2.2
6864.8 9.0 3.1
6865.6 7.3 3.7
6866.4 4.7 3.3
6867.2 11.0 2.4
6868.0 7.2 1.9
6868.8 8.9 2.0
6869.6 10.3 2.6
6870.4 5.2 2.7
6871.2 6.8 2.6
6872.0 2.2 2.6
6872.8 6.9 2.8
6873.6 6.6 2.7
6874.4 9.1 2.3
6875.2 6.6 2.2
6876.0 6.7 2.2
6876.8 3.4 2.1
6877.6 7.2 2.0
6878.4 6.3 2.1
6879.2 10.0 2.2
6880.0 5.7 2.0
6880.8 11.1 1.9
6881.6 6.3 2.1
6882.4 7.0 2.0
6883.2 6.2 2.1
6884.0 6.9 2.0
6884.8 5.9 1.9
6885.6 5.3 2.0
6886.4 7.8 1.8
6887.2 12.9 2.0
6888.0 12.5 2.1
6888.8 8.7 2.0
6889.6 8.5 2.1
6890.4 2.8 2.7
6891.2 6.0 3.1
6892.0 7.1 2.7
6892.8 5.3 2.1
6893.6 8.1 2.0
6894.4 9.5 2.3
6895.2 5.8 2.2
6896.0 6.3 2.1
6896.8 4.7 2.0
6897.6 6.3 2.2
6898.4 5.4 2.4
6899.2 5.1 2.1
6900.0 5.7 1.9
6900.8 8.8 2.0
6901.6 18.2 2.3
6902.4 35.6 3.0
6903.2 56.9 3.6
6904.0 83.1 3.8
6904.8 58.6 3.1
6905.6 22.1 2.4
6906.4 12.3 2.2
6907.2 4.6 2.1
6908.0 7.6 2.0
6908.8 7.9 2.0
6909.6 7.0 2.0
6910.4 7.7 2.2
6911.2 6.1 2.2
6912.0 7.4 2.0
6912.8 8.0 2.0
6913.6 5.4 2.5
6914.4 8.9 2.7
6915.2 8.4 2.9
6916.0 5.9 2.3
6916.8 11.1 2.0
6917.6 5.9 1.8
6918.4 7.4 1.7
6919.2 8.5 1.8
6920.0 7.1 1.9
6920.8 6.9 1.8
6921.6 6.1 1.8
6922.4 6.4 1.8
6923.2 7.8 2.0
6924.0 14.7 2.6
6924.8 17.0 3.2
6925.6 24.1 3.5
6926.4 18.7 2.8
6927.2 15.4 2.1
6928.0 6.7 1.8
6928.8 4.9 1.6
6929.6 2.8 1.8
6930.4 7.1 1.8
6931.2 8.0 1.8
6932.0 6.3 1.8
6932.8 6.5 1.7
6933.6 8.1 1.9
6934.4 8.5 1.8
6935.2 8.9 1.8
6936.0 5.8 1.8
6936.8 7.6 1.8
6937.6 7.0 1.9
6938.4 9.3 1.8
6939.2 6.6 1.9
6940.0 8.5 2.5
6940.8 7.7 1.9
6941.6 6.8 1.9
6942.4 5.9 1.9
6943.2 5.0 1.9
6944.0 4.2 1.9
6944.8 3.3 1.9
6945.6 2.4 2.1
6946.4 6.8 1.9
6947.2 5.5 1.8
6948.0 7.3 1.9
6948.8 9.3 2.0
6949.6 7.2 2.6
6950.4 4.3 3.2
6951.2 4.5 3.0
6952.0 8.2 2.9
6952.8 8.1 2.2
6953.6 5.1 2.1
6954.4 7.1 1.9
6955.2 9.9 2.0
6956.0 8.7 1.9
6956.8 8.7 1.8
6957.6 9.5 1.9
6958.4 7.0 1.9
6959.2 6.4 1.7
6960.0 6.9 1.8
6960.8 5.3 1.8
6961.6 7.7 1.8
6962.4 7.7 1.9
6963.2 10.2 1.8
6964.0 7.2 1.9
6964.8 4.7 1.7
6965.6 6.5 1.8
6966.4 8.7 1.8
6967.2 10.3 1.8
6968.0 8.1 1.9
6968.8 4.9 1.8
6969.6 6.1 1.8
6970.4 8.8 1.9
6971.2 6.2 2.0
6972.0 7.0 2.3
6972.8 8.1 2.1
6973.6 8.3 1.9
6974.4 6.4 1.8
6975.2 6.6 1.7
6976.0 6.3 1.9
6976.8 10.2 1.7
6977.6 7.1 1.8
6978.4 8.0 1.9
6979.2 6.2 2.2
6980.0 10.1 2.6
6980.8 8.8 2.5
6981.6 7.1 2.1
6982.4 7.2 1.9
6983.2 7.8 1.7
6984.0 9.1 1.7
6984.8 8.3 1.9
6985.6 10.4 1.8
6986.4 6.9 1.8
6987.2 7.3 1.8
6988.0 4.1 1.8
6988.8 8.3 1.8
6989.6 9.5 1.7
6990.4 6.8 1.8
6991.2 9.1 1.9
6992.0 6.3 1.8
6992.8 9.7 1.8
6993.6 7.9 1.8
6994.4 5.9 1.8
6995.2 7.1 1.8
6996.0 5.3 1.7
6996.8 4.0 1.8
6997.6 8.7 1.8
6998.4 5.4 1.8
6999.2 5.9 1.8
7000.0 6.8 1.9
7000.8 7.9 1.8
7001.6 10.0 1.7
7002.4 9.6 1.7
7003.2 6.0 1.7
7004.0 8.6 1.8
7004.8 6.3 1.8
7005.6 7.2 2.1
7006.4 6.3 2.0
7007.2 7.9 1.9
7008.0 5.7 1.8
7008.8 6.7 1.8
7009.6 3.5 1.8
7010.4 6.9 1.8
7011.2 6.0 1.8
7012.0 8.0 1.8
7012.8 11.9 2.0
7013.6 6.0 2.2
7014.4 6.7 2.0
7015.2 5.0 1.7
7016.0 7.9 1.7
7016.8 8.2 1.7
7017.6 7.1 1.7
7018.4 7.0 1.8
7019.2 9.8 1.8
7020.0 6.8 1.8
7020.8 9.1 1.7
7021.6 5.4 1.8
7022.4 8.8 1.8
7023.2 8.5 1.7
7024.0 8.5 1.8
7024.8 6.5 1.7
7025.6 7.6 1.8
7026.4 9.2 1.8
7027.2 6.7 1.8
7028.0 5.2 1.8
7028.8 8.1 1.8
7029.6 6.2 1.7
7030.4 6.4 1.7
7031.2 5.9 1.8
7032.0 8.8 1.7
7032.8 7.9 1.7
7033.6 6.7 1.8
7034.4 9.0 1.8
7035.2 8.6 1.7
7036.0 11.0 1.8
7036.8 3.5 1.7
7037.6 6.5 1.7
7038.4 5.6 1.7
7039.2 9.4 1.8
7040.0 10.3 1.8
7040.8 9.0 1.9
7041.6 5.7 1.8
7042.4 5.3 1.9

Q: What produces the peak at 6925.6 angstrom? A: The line [N II] 6583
